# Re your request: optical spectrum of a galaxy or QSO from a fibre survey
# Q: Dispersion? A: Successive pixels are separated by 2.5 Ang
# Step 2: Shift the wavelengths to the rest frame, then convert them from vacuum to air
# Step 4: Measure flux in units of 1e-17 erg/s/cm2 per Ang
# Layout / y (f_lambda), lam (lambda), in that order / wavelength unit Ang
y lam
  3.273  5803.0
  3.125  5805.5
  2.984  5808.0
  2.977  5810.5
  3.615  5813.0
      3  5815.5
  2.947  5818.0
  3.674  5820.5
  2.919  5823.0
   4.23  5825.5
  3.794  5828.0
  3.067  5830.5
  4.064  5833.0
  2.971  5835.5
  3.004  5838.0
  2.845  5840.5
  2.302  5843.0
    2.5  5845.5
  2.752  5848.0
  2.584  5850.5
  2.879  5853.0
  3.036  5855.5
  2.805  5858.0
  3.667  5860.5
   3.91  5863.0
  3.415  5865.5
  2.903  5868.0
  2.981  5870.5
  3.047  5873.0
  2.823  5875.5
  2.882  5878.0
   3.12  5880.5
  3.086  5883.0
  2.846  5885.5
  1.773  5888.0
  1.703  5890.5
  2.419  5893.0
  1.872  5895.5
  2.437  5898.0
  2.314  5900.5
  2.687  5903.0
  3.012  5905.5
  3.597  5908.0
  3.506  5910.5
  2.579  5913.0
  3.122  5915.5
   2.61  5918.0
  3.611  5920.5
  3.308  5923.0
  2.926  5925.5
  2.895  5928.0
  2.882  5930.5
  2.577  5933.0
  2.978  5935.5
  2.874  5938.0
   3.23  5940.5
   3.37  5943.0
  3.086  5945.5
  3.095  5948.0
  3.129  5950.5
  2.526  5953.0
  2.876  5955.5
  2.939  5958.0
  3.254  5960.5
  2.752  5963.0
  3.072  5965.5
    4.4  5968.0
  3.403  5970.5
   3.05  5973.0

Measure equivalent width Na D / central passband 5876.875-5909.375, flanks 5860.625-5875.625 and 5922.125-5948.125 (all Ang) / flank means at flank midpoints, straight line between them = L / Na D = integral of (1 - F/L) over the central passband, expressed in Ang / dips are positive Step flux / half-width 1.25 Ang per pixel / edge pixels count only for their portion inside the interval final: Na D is 5.7 Ang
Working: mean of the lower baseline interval 3.24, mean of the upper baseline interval 3.01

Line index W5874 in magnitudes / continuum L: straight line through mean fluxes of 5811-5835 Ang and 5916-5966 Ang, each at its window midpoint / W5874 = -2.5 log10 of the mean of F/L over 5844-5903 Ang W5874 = 0.178 mag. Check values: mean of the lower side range 3.45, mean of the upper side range 3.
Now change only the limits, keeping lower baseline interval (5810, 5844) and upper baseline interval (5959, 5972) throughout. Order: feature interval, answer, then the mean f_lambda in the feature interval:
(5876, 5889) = 0.19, 2.76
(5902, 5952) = 0.10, 3.05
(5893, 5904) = 0.38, 2.33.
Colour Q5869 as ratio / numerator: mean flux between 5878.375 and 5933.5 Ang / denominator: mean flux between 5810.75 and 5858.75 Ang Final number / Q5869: 0.9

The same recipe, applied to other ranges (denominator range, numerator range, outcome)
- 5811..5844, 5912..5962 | 0.92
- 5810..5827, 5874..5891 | 0.79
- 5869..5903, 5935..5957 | 1.18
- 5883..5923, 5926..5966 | 1.10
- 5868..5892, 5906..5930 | 1.15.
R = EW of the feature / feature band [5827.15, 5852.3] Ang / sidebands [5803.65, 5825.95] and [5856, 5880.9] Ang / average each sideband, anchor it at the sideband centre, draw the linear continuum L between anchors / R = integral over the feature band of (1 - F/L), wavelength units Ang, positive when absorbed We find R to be 1.8 Ang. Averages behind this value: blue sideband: 3.24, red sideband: 3.15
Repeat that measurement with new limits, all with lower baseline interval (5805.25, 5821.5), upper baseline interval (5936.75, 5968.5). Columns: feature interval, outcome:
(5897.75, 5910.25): 0.9 Ang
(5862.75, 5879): 0.3 Ang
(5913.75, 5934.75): 0.9 Ang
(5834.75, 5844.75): 1.3 Ang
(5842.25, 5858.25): 2.3 Ang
